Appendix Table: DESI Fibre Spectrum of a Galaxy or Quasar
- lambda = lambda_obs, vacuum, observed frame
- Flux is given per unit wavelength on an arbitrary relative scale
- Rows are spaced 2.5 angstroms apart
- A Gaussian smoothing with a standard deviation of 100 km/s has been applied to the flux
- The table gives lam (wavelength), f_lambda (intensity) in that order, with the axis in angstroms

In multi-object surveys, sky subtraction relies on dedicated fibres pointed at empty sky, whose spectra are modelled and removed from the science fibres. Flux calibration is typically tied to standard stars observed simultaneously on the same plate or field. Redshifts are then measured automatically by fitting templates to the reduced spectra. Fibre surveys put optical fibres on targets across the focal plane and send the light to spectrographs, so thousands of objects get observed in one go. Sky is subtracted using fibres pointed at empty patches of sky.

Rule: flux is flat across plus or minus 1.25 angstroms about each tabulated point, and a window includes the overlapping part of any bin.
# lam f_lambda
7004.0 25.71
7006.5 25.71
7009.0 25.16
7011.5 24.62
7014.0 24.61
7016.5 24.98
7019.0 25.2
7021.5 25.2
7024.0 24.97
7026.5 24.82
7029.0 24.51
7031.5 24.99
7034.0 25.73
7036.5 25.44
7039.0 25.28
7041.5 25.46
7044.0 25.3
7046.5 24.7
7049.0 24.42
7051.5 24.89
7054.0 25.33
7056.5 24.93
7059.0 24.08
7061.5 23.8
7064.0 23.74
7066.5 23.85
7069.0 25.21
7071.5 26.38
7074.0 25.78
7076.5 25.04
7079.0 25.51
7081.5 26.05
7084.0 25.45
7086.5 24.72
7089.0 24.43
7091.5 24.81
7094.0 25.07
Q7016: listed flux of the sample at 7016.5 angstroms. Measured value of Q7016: 24.98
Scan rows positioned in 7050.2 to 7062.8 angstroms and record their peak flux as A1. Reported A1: 25.33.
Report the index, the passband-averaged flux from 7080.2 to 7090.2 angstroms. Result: 25.2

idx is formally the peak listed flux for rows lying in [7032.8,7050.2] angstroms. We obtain 25.73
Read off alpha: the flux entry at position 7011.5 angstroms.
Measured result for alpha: 24.62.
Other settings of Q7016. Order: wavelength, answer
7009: 25.16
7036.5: 25.44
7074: 25.78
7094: 25.07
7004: 25.71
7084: 25.45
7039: 25.28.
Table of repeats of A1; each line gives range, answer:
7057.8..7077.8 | 26.38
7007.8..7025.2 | 25.2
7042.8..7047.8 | 25.3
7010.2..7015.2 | 24.62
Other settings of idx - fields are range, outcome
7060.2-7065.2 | 23.8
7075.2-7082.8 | 26.05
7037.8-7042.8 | 25.46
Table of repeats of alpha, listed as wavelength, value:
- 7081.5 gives 26.05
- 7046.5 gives 24.7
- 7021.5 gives 25.2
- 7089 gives 24.43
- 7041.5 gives 25.46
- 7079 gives 25.51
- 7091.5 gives 24.81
